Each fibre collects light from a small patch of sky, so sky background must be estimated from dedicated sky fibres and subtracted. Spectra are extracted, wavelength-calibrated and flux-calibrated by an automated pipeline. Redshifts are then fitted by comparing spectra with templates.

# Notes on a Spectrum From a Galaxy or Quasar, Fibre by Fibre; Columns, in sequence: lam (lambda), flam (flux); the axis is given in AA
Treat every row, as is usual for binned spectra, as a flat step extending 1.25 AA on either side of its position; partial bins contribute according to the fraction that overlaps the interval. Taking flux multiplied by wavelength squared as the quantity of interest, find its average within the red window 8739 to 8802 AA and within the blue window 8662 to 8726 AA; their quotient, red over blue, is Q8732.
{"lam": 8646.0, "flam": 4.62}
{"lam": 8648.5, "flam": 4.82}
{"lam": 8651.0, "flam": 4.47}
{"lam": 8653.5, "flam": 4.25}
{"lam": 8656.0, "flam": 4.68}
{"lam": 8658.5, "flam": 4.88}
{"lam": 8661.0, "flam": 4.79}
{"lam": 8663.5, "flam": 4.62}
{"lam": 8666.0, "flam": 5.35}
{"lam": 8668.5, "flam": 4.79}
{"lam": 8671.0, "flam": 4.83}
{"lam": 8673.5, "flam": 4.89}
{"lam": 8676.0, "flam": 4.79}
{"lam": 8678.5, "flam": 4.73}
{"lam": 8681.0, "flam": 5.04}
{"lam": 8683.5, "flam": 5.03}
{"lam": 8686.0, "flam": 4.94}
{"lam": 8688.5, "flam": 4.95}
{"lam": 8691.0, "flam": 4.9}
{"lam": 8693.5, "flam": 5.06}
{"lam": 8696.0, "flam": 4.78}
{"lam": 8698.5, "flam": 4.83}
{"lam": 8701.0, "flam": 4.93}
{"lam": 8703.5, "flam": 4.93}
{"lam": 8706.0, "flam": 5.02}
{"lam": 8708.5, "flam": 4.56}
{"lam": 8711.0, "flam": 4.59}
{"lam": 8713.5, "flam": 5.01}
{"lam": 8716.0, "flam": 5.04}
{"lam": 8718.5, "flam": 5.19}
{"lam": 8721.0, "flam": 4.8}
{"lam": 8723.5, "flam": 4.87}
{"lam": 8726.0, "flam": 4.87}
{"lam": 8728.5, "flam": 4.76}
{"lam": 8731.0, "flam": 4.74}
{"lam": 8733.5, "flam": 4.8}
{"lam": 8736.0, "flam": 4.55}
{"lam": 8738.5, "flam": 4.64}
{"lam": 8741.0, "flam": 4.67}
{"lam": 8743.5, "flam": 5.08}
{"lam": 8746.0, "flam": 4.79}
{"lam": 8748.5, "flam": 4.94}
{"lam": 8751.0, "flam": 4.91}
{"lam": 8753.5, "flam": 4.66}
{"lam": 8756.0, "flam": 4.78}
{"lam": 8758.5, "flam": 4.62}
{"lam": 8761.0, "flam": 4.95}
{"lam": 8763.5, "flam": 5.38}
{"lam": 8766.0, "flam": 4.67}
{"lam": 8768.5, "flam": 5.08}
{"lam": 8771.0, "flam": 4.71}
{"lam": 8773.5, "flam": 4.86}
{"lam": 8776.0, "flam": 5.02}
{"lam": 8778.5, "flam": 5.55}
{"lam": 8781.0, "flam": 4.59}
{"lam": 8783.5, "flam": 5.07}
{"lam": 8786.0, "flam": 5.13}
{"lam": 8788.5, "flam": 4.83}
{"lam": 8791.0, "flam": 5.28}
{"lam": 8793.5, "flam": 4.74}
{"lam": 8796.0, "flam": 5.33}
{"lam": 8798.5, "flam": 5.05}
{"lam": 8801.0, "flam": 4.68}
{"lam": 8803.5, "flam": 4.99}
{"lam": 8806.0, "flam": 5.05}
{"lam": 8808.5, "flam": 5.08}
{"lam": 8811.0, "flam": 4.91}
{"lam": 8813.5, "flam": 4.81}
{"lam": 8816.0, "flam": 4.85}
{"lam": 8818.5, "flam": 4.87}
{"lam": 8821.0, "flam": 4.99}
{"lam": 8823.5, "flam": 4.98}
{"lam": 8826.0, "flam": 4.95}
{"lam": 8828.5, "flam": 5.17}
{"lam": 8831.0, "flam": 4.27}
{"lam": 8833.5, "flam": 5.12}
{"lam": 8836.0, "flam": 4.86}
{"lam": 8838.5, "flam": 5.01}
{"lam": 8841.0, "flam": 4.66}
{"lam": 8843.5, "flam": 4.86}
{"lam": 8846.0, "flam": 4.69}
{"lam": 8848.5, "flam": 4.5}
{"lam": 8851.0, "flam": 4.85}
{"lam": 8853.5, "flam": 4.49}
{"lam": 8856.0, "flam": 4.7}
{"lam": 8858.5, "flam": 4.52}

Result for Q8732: 1.02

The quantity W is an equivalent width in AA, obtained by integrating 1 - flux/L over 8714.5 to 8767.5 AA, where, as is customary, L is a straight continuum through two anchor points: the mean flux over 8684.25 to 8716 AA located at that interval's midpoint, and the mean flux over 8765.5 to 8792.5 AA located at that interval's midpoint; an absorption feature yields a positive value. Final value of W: 1.0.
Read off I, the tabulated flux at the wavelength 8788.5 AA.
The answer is 4.83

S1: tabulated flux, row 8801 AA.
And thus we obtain 4.68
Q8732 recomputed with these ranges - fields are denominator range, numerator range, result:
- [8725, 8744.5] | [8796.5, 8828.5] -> 1.06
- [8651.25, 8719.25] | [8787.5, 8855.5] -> 1.04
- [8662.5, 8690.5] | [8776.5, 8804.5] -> 1.05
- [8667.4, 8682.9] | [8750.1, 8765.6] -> 1.02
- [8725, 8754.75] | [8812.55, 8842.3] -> 1.04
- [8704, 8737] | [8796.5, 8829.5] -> 1.05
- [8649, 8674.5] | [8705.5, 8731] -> 1.04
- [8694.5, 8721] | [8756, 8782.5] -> 1.02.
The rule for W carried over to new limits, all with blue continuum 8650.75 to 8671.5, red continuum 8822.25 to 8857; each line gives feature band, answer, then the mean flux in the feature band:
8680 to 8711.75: -0.9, 4.89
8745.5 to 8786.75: -1.3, 4.92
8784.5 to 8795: -0.5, 5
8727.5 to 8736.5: 0.1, 4.72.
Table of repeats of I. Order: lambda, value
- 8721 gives 4.8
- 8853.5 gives 4.49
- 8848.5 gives 4.5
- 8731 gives 4.74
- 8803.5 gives 4.99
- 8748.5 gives 4.94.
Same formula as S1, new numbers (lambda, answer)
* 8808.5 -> 5.08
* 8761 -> 4.95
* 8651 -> 4.47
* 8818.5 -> 4.87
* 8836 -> 4.86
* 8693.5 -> 5.06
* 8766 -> 4.67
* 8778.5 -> 5.55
